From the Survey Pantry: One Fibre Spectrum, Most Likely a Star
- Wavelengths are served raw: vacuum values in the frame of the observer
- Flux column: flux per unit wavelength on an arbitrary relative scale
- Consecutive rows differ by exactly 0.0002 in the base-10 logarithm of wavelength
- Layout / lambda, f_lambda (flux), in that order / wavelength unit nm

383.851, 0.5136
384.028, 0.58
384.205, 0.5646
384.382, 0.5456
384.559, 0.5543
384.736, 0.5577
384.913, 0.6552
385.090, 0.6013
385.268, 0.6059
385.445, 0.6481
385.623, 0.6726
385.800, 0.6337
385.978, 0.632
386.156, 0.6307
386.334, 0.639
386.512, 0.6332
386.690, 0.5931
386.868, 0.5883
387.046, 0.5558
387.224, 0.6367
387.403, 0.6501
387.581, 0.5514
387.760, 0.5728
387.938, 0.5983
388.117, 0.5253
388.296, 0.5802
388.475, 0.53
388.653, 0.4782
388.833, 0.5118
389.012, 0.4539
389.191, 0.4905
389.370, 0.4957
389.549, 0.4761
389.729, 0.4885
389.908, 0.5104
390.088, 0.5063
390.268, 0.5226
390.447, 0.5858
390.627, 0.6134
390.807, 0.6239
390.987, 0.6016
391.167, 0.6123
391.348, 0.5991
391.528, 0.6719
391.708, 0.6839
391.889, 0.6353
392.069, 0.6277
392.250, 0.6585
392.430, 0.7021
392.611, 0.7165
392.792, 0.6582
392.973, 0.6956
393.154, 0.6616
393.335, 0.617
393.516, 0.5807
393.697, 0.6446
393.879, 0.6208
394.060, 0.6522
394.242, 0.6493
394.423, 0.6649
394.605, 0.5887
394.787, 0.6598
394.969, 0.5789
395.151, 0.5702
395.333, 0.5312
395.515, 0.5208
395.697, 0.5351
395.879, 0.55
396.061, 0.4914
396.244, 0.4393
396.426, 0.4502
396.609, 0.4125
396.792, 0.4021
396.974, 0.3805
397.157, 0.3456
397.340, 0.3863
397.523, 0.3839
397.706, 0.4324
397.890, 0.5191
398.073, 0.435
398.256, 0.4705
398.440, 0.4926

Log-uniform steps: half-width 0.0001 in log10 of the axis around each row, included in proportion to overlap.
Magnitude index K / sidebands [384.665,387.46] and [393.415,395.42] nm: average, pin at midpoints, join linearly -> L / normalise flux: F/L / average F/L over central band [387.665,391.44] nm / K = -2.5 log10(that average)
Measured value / 0.14 mag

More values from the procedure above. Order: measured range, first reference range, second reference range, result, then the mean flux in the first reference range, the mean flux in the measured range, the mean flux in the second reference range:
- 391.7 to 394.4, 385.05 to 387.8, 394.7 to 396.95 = -0.21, 0.616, 0.653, 0.508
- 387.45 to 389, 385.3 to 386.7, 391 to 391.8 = 0.18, 0.636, 0.542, 0.637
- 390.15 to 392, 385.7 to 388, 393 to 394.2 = 0.02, 0.609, 0.614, 0.634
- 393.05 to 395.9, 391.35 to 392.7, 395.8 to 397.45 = -0.12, 0.666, 0.603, 0.427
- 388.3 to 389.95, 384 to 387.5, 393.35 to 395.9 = 0.21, 0.609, 0.497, 0.598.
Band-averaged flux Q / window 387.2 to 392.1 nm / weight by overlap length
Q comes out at 0.564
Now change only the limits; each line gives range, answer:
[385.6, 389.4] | 0.575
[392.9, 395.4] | 0.623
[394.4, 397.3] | 0.502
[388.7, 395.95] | 0.594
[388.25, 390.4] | 0.504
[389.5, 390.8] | 0.537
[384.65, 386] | 0.626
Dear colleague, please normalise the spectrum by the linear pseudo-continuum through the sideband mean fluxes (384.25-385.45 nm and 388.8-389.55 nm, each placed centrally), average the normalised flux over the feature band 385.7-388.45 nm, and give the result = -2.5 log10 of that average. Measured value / -0.12 mag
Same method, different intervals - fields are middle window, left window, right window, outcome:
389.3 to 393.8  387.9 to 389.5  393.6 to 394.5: -0.04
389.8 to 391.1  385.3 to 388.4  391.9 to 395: 0.11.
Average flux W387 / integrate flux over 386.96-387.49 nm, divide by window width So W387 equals 0.614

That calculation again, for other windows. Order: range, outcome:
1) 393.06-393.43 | 0.64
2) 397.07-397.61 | 0.372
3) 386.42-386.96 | 0.605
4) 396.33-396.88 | 0.422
